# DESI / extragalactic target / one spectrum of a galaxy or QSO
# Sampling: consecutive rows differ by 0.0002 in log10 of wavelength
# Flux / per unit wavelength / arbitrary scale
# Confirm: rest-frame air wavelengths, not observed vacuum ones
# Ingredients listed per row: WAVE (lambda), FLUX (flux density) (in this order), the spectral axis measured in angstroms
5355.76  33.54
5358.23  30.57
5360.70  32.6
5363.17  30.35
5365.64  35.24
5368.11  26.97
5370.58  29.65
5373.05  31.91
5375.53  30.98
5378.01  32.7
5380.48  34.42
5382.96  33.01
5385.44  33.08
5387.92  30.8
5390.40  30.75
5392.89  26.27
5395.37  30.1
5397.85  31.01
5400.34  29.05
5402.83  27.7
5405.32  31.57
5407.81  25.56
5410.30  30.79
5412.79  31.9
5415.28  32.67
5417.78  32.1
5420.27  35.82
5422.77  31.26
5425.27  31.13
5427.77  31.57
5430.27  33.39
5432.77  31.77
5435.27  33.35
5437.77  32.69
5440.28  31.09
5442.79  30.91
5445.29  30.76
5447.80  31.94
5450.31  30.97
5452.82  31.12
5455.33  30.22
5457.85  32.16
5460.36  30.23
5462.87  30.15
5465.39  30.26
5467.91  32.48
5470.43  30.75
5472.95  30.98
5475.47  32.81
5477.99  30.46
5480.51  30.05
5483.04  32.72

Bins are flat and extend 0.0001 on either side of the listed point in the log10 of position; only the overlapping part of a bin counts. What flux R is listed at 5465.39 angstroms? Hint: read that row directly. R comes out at 30.26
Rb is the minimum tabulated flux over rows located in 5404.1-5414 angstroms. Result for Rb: 25.56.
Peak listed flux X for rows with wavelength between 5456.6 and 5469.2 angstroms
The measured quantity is 32.48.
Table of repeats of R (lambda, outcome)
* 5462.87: 30.15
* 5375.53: 30.98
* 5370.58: 29.65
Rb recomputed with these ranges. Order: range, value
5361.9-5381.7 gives 26.97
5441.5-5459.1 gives 30.22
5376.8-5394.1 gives 26.27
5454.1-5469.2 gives 30.15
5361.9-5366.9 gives 30.35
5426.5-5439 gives 31.57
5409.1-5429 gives 30.79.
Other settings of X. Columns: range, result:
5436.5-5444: 32.69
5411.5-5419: 32.67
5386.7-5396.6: 30.8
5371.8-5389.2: 34.42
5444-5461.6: 32.16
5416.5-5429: 35.82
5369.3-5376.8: 31.91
